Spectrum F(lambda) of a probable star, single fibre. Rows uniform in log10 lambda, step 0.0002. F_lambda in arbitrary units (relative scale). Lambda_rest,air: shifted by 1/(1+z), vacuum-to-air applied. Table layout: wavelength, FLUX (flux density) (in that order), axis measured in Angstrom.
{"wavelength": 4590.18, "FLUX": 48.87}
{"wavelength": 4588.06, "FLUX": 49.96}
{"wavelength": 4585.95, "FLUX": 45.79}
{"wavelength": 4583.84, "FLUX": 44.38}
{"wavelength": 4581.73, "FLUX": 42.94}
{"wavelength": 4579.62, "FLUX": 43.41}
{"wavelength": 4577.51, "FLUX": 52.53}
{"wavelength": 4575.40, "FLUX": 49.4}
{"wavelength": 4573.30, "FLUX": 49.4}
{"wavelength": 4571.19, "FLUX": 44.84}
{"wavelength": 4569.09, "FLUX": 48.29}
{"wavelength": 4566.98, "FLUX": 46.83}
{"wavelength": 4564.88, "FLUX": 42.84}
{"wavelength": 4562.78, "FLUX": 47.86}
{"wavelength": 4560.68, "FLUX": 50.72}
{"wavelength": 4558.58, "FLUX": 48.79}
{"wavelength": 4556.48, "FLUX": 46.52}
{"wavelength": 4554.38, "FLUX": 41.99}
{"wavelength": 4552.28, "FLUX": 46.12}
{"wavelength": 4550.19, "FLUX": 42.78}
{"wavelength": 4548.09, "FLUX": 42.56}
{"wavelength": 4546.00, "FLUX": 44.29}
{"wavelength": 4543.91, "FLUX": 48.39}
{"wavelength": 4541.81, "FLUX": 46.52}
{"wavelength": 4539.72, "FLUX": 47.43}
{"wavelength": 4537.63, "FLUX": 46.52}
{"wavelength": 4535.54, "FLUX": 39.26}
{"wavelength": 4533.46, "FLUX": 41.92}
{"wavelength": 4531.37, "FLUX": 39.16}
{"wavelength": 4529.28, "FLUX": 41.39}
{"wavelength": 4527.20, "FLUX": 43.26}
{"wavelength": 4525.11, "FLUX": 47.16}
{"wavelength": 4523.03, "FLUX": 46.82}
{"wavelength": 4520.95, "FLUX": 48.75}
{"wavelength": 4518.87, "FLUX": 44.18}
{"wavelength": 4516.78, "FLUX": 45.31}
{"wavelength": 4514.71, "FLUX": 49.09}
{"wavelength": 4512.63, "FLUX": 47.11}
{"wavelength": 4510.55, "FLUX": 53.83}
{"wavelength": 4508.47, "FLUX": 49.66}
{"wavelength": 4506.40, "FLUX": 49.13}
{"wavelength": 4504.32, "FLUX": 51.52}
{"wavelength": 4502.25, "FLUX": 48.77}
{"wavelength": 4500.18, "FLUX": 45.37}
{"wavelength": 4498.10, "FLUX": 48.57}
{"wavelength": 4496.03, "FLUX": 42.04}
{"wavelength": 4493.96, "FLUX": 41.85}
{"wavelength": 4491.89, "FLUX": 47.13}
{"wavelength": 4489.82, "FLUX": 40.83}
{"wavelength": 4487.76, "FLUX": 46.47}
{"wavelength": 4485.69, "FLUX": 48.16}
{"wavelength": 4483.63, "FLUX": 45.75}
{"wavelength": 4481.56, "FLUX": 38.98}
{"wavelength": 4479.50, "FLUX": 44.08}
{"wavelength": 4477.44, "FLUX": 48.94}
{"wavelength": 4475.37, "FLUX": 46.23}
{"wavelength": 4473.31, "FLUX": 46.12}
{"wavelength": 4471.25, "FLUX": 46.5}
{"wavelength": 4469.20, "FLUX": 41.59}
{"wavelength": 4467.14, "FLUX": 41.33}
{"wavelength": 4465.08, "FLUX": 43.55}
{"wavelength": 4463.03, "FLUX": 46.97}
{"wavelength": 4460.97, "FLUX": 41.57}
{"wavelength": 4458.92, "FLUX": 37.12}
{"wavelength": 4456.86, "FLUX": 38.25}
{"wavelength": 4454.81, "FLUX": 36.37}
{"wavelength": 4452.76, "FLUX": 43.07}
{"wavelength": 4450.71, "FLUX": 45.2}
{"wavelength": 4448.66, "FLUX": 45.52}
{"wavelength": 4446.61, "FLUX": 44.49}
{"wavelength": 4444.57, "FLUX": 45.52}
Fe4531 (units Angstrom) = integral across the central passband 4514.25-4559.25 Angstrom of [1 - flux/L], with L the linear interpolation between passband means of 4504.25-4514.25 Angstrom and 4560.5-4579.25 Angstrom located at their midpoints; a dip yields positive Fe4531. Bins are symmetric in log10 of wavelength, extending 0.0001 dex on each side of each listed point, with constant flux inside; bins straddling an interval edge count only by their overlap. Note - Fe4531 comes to 3.8 Angstrom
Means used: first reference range 50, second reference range 47.8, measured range 44.8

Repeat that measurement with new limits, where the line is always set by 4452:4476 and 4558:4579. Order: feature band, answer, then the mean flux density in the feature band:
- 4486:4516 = -1.95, 47.3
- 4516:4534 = 0.55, 44.2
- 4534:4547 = 0.35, 45.3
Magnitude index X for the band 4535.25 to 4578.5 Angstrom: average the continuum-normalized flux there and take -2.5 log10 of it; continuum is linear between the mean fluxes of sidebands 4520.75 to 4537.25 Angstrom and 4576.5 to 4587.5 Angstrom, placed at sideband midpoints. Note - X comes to -0.04 mag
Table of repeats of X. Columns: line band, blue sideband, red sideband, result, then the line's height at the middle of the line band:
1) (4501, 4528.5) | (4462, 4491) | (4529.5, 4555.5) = -0.09 mag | 44.2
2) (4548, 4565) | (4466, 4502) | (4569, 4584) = 0.01 mag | 46.5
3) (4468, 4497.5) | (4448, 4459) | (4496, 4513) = 0.02 mag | 45.5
